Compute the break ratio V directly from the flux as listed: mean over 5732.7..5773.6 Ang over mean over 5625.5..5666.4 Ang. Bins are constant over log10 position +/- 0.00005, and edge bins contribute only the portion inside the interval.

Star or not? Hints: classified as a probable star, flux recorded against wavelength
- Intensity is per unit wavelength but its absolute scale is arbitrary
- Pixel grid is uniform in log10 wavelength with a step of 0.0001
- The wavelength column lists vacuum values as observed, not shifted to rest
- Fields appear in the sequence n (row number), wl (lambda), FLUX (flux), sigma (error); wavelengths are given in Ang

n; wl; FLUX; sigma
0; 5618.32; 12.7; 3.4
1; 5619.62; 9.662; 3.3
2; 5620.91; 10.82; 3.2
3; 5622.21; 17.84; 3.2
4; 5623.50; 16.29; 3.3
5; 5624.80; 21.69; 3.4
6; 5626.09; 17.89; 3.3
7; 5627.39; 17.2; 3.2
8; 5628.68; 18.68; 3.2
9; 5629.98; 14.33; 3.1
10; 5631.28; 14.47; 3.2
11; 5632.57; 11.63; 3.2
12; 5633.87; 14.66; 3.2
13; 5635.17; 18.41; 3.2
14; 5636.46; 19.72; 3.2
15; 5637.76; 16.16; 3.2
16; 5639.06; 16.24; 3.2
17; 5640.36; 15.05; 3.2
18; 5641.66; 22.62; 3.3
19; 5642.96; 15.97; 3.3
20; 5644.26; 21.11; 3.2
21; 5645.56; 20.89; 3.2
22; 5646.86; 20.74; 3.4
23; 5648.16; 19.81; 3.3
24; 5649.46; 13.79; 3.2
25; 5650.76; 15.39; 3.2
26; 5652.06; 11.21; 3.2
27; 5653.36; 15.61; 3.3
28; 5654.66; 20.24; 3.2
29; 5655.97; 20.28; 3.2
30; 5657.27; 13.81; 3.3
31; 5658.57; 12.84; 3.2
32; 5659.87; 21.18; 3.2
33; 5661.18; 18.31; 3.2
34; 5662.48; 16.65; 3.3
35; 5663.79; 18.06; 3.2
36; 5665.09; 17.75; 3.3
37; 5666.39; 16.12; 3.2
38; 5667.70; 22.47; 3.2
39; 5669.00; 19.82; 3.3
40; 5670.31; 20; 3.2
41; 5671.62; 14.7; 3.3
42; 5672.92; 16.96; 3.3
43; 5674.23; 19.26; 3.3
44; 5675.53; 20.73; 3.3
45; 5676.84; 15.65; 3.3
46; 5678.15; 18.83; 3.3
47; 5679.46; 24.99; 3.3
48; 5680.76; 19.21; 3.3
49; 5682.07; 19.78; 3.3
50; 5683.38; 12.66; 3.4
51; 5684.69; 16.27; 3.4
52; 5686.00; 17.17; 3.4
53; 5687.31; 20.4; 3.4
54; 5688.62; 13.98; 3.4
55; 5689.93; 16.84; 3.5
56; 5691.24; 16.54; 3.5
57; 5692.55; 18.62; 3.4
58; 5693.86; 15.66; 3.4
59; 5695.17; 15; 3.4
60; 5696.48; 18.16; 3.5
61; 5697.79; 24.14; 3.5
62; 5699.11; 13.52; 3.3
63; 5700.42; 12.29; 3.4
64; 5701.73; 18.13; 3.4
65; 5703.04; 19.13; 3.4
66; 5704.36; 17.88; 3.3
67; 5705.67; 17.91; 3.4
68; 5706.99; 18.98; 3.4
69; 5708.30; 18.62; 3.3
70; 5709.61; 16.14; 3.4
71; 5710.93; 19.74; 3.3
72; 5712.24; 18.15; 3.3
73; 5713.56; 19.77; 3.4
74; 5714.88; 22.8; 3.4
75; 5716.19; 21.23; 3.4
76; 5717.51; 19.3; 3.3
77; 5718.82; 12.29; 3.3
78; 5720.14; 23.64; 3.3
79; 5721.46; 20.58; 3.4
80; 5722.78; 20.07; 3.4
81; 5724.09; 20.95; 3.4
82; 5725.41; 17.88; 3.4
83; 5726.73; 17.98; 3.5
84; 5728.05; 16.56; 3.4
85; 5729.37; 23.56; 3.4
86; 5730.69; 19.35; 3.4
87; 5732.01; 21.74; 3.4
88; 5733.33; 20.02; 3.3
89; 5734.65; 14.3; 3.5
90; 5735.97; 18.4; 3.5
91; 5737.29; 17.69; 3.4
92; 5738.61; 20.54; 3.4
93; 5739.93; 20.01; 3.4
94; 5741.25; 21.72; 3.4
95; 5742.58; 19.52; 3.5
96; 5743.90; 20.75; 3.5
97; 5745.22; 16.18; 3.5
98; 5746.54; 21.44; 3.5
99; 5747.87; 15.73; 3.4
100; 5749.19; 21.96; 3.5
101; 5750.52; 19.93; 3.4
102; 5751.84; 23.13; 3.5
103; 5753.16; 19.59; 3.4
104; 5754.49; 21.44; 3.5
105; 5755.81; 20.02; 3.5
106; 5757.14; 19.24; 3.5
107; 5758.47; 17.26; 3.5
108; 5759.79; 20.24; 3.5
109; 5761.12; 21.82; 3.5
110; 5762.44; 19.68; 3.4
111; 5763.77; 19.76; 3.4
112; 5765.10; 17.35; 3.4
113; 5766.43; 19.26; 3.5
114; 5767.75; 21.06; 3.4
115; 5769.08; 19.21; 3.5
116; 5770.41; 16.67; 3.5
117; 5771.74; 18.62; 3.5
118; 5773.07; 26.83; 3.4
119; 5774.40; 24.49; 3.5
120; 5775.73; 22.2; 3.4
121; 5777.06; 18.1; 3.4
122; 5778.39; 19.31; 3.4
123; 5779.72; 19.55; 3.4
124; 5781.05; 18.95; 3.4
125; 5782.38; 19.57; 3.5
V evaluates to 1.15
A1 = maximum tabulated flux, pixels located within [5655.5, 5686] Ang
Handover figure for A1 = 24.99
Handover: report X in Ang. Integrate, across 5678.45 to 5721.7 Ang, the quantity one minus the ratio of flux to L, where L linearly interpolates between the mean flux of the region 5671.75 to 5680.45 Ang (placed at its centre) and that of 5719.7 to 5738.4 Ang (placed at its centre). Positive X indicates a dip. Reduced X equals 2.54 Ang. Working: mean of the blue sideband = 19.1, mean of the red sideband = 19.5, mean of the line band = 18.2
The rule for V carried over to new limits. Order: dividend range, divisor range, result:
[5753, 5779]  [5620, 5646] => 1.18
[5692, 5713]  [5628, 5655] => 1.04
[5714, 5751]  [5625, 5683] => 1.10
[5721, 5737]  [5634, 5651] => 1.06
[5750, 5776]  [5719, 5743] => 1.04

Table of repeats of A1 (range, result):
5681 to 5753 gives 24.14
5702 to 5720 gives 22.8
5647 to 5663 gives 21.18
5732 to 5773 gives 23.13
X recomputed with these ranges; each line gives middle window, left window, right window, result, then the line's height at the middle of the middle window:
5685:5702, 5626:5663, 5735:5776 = 1.33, 18.4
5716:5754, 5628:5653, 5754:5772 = -1.38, 18.8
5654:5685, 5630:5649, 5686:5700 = -1.55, 17.3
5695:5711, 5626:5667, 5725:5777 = 0.77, 18.6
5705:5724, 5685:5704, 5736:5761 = -1.22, 18.1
